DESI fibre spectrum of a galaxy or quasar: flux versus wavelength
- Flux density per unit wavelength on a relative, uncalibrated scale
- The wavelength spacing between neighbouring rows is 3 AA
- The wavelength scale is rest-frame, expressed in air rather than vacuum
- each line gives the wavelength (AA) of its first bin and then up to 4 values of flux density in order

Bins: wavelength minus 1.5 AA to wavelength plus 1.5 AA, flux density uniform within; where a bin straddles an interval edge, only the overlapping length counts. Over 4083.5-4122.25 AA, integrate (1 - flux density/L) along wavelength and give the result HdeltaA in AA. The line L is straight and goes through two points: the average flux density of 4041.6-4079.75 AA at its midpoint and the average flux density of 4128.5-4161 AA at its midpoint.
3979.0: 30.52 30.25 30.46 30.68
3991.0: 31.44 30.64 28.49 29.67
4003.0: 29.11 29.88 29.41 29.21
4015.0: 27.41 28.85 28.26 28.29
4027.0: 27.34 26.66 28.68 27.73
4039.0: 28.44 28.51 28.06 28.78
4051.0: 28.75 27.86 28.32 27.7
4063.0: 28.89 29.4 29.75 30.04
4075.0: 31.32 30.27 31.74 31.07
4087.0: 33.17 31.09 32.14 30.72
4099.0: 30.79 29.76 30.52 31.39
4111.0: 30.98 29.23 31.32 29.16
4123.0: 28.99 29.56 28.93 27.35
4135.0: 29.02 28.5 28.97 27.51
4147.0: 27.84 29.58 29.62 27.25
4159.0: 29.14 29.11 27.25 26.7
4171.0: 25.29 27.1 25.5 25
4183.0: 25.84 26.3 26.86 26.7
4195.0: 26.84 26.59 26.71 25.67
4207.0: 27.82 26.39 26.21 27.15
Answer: -2.7 AA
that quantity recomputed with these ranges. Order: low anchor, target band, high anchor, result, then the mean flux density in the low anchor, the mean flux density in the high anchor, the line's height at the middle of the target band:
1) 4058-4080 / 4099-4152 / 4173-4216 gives -2.2 AA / 29.6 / 26.4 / 28.2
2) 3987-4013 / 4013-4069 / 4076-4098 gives 4.3 AA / 29.8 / 31.4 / 30.6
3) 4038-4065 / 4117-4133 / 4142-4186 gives -0.8 AA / 28.4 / 27.3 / 27.7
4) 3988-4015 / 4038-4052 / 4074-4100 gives 0.9 AA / 29.7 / 31.4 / 30.5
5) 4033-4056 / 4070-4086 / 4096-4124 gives -0.9 AA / 28.3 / 30.3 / 29.3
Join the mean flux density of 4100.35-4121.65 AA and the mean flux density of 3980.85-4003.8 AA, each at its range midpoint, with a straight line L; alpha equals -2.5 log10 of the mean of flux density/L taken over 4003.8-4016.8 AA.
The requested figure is 0.04 mag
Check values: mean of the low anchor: 30.1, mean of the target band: 29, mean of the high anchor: 30.3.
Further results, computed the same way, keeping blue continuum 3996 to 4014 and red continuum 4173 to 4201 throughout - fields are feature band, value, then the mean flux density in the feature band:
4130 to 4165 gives -0.06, 28.5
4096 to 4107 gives -0.10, 30.5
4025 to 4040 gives 0.04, 27.8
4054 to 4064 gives 0.01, 28.2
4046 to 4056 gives 0.00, 28.4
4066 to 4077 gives -0.08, 30.2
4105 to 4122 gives -0.11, 30.4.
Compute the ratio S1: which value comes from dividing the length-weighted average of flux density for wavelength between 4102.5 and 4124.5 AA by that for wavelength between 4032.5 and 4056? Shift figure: 1.1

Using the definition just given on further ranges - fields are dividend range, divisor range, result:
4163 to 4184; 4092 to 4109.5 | 0.85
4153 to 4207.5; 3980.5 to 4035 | 0.92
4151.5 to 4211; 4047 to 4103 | 0.89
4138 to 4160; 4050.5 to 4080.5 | 0.97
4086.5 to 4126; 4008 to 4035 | 1.09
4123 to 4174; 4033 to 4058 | 1.00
